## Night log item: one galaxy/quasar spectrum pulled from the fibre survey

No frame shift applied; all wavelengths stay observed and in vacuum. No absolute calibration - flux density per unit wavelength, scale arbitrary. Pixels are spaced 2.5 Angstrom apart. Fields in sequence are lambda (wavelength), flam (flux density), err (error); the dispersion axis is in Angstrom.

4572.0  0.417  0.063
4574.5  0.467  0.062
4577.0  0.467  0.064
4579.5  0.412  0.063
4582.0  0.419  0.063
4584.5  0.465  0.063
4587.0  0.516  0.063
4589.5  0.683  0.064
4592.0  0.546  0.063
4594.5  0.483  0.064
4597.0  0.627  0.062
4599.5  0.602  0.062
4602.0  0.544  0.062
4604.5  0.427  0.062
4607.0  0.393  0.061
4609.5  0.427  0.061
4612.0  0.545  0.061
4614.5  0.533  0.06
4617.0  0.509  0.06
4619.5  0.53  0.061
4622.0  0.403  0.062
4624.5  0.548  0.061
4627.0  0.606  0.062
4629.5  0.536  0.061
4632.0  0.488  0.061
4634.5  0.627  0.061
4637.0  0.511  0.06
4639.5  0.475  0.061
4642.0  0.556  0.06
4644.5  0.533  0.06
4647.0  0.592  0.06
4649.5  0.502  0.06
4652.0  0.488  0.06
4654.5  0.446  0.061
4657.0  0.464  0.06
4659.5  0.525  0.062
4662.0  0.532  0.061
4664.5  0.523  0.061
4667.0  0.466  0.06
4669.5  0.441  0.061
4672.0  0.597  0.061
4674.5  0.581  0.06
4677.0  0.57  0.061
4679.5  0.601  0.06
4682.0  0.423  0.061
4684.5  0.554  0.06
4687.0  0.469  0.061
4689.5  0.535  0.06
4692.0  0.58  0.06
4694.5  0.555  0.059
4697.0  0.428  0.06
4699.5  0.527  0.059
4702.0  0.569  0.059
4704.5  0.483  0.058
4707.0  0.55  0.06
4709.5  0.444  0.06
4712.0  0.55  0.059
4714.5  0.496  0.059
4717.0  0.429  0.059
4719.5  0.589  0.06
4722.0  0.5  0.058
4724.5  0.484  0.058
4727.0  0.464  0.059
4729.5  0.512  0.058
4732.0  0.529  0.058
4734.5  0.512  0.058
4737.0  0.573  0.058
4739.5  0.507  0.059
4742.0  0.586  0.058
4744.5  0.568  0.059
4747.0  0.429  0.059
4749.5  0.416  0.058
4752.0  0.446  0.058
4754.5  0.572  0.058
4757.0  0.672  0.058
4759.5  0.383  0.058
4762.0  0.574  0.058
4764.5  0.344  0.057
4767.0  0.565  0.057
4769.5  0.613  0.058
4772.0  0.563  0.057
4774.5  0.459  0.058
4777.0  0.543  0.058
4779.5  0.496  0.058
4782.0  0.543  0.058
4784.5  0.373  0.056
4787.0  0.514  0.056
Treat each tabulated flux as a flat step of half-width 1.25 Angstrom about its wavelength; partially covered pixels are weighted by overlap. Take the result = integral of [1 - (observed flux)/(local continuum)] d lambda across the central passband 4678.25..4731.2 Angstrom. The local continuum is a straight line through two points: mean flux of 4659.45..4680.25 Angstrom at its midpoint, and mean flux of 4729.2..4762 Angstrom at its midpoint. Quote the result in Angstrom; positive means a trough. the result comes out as 1.6 Angstrom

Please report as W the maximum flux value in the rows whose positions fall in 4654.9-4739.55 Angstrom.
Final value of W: 0.601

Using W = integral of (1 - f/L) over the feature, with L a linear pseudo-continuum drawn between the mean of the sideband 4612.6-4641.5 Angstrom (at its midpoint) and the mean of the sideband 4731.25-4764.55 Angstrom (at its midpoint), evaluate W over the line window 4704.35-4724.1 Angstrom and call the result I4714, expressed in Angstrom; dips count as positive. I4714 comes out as 0.4 Angstrom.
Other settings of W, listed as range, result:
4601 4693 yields 0.627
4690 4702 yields 0.58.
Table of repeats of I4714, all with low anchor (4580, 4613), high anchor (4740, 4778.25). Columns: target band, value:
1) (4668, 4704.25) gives -1.1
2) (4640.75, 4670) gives 0.3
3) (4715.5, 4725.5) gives 0.3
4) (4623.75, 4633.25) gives -0.6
